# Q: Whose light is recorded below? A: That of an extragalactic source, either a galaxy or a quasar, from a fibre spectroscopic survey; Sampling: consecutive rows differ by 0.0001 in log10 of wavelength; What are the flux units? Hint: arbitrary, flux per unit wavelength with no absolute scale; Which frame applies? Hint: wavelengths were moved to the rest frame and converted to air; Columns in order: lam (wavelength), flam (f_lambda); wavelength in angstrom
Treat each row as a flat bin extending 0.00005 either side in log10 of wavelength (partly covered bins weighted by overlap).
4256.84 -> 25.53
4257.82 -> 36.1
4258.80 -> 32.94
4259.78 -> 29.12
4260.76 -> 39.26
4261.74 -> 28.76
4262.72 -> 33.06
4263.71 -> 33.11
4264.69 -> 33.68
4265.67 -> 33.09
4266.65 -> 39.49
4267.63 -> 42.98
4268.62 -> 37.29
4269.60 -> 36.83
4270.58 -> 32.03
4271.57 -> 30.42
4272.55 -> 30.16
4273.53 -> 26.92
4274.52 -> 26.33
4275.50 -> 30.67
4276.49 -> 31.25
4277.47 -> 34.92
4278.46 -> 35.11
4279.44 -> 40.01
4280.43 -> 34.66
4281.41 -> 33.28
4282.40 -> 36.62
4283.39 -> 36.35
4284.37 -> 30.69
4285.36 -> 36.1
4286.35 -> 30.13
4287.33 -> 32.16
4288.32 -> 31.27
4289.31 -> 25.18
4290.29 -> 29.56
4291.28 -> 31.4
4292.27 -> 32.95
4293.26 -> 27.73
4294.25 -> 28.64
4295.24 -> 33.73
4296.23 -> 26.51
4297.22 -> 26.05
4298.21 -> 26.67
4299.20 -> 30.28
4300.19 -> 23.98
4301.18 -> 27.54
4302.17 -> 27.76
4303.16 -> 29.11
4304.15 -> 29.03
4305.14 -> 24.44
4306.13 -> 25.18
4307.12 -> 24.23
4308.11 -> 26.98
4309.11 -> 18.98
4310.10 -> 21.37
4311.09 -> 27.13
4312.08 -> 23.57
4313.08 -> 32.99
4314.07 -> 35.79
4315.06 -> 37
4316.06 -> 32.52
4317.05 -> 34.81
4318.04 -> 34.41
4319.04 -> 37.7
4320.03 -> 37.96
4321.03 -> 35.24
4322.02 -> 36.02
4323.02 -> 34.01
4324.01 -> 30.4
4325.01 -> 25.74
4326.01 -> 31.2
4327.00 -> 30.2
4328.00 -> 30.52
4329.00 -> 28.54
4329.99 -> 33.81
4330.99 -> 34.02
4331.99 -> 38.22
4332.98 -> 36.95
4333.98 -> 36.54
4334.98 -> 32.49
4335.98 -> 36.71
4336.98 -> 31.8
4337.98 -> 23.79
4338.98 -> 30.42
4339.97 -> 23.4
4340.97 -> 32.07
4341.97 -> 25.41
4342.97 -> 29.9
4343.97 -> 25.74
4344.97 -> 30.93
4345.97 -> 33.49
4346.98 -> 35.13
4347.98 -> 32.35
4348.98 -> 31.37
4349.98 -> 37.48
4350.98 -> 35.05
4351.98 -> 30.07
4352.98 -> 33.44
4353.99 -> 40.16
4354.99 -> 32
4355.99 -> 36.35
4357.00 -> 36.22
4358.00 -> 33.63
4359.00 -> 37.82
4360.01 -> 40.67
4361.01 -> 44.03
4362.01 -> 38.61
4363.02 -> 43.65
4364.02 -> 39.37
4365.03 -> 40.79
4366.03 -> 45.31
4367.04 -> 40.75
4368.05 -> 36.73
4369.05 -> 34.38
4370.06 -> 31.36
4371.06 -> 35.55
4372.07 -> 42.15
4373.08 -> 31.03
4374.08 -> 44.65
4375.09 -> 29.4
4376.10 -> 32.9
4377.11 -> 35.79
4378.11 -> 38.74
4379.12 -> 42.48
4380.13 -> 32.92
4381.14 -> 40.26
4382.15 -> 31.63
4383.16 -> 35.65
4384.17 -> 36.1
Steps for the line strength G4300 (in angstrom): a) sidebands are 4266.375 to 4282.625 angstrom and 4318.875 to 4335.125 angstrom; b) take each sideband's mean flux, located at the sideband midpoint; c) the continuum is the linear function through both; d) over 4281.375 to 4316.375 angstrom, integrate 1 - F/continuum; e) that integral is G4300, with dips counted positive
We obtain 4.71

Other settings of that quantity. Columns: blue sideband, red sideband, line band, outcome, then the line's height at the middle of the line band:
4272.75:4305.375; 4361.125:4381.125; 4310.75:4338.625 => 0.70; 33.7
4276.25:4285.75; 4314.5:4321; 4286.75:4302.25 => 2.80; 35.2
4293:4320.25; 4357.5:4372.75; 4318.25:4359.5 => 1.82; 34.4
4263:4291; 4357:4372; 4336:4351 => 2.74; 37.4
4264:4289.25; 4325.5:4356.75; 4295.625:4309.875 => 2.97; 33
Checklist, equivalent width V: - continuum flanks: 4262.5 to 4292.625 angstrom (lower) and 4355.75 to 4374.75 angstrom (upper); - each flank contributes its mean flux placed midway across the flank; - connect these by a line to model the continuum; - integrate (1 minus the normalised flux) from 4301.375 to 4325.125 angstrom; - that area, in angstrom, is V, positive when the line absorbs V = 3.52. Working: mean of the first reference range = 33.1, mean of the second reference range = 38.5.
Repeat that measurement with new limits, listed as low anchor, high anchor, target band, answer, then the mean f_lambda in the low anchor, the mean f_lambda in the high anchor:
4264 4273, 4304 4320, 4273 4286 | 0.1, 35.1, 29.4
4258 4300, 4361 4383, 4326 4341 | 1.5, 32.3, 37.7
